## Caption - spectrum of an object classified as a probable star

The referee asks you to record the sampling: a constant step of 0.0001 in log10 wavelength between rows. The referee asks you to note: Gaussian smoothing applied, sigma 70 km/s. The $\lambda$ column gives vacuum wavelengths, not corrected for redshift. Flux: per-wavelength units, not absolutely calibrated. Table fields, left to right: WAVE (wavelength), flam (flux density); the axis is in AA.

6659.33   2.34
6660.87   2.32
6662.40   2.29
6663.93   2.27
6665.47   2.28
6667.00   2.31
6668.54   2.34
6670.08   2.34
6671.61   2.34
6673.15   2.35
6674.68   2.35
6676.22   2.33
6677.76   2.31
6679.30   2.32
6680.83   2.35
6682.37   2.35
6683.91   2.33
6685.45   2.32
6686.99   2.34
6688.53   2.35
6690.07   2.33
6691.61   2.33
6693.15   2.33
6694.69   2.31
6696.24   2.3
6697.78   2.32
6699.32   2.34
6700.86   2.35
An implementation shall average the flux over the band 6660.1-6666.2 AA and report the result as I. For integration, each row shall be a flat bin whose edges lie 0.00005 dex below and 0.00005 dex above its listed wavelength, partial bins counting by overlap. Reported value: 2.29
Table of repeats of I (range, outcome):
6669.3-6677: 2.34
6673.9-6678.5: 2.33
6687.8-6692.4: 2.34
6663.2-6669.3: 2.3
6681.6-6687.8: 2.33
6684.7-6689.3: 2.34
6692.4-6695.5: 2.31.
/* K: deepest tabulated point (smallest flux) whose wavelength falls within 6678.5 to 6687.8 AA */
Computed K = 2.32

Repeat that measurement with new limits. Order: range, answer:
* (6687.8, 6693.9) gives 2.33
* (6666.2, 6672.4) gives 2.31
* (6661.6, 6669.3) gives 2.27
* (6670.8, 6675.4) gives 2.34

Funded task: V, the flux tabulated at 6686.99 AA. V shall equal 2.34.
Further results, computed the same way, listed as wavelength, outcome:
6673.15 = 2.35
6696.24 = 2.3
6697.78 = 2.32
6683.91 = 2.33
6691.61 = 2.33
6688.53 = 2.35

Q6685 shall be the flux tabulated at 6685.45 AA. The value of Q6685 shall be 2.32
